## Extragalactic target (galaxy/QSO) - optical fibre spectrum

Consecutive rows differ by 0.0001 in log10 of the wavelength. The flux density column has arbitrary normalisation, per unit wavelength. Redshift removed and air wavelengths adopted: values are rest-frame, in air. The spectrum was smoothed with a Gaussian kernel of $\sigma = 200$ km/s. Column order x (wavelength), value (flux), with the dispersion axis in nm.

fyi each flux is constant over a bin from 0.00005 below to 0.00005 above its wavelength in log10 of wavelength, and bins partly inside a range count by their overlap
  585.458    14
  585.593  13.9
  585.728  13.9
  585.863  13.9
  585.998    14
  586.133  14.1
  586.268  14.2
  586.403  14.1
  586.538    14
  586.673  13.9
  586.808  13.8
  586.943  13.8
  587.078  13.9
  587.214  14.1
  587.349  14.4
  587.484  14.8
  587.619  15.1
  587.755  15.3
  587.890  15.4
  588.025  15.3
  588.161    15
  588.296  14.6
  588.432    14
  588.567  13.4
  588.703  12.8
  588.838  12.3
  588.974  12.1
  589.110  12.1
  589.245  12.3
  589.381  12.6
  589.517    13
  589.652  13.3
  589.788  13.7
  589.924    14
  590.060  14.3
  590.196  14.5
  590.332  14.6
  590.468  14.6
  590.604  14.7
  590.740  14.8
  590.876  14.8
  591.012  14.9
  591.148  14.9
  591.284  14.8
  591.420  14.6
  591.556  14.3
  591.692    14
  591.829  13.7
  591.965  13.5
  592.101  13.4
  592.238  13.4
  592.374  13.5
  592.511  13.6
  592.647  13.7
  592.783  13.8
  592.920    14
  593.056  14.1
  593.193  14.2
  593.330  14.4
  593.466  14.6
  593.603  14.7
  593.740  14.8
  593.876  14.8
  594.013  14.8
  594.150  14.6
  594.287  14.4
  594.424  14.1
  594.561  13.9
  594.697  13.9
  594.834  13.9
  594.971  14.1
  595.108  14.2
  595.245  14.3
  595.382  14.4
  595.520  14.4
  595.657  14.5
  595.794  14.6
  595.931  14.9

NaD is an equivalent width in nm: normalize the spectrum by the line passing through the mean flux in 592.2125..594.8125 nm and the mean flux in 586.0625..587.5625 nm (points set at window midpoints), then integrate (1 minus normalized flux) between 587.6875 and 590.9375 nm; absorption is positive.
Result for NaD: 0.06 nm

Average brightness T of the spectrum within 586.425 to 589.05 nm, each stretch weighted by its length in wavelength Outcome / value 14.1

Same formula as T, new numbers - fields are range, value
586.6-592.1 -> 14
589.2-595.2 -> 14.1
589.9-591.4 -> 14.6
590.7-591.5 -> 14.8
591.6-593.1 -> 13.7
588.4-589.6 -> 12.7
